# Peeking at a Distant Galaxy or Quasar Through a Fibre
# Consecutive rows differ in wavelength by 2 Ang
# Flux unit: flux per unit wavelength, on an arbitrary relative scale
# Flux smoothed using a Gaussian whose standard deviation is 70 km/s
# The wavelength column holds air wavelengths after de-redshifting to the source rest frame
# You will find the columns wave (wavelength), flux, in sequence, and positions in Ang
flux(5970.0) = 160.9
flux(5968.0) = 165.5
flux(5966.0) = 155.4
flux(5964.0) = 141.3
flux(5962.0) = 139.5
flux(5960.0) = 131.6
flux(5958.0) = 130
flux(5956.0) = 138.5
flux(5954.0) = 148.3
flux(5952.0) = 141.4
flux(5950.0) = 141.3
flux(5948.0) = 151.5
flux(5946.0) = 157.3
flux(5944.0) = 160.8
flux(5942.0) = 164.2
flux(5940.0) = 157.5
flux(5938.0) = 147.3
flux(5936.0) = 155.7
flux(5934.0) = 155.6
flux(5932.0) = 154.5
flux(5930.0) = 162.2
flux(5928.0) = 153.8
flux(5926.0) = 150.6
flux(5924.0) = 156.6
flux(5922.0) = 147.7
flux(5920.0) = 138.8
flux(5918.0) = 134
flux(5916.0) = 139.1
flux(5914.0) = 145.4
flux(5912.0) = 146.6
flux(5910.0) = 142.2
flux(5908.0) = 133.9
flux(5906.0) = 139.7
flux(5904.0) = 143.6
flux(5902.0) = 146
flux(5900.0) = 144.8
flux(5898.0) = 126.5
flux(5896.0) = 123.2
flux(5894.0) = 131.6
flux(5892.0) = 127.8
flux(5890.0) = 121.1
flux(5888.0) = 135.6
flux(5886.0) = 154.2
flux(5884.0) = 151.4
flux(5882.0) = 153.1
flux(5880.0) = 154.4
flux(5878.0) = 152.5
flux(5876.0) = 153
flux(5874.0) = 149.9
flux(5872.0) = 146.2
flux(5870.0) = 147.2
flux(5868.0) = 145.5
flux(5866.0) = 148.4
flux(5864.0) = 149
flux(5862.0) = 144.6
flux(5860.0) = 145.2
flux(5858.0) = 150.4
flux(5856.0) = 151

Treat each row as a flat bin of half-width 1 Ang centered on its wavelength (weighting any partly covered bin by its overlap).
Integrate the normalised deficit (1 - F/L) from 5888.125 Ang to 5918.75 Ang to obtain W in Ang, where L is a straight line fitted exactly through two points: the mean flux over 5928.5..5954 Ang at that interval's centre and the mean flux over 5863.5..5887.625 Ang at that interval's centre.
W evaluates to 3.1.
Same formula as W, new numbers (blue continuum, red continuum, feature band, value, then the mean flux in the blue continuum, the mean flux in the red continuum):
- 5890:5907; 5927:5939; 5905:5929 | 0.2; 135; 155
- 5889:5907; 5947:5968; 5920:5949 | -3.2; 134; 143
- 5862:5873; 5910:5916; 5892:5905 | 0.9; 147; 144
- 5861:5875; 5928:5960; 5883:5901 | 1.6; 147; 151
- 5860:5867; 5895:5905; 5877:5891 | -0.5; 147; 137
